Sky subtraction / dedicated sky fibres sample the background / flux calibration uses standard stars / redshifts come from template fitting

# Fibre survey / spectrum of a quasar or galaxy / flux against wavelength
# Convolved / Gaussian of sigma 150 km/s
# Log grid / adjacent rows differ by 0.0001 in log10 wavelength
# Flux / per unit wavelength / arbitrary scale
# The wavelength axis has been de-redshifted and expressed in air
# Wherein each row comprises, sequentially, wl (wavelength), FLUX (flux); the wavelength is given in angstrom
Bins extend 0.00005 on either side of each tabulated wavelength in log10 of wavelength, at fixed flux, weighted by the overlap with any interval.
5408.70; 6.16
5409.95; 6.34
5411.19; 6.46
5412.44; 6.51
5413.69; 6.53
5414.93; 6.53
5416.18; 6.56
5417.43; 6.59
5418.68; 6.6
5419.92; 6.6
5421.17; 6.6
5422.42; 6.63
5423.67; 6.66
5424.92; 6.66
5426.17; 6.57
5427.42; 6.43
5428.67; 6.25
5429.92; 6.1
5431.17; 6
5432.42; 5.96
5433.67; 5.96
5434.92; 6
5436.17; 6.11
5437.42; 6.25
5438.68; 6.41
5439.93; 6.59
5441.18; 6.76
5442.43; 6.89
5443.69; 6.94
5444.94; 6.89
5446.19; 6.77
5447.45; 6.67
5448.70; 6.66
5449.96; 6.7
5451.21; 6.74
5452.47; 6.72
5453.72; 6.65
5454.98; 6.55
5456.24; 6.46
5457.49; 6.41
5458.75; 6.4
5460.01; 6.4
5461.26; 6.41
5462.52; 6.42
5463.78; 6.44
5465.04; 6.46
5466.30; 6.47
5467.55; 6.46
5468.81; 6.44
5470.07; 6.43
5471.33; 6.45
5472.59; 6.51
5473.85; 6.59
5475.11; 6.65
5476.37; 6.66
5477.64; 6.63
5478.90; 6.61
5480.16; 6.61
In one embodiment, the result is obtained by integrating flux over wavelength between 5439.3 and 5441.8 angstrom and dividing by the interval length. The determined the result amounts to 6.69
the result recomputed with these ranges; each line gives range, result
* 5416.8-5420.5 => 6.6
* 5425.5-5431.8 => 6.27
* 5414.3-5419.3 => 6.57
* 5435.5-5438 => 6.18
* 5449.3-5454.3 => 6.7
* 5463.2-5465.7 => 6.44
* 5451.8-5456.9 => 6.59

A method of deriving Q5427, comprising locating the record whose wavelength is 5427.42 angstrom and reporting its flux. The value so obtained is 6.43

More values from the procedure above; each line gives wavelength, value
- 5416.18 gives 6.56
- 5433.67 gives 5.96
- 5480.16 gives 6.61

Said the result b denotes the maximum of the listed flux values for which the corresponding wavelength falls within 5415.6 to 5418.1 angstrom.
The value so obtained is 6.59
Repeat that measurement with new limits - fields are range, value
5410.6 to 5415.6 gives 6.53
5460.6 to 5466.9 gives 6.47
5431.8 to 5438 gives 6.25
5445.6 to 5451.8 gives 6.77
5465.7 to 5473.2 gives 6.51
